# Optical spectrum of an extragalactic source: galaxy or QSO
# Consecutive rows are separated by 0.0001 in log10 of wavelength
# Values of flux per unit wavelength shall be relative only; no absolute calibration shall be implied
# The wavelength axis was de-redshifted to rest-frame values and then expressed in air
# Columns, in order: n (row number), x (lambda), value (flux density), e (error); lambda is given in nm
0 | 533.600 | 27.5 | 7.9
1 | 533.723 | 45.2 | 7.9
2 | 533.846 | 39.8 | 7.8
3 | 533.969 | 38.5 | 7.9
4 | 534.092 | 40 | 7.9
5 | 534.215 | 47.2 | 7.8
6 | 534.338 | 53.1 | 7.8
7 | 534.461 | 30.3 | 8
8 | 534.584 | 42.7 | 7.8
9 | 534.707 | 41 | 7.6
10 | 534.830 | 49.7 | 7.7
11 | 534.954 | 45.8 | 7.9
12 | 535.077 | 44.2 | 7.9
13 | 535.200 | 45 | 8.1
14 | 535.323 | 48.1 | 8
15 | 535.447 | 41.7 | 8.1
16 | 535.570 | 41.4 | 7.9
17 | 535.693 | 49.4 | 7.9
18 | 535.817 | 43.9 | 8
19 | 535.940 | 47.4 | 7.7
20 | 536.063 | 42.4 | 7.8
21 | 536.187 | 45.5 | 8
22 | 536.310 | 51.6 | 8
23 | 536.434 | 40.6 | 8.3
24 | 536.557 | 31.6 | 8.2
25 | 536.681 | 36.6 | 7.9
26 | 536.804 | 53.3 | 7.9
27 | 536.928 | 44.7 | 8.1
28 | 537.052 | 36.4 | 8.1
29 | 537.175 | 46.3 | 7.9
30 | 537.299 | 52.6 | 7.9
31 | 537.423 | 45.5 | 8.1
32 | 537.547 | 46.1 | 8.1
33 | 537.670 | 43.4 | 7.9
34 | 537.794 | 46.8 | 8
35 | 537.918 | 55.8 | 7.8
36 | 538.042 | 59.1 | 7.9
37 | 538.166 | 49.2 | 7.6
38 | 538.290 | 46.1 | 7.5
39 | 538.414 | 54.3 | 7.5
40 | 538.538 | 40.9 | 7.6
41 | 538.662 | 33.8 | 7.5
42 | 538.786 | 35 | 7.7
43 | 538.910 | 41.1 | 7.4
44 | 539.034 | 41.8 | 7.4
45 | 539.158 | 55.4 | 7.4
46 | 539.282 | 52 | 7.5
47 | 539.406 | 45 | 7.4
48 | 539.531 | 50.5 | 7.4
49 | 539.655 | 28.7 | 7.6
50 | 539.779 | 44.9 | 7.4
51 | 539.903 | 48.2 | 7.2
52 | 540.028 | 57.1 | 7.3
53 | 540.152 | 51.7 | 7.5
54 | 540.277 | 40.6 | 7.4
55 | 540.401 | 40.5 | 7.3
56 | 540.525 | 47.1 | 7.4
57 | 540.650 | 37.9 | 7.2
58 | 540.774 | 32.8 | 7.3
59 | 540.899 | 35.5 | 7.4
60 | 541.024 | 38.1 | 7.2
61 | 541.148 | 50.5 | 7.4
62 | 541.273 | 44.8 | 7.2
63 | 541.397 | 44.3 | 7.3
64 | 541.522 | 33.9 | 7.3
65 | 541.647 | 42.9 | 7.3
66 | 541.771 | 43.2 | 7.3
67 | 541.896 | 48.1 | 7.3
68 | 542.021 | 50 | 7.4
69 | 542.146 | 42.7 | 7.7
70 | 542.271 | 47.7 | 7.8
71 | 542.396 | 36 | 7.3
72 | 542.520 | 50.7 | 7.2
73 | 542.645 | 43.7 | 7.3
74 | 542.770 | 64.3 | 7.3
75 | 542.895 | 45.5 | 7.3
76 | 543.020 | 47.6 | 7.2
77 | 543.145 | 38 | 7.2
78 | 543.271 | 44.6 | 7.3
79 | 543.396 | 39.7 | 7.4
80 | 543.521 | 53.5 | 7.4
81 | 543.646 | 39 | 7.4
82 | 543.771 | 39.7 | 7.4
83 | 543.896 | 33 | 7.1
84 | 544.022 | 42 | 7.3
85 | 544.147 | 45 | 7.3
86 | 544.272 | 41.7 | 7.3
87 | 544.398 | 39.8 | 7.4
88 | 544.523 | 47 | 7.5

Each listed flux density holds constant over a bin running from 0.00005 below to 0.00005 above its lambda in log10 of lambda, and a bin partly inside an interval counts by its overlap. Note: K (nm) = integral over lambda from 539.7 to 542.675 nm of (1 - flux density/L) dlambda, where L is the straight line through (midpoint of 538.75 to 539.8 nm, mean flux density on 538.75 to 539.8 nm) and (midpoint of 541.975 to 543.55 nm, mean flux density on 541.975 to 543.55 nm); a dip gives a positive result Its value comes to 0.10 nm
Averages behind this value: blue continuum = 44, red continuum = 46.3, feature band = 43.8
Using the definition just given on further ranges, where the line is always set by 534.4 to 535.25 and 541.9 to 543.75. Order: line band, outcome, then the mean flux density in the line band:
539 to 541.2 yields 0.019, 44.4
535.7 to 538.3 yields -0.149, 46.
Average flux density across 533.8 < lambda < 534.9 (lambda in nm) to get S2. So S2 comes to 42.5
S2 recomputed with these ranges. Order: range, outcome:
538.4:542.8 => 44.1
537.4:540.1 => 46.4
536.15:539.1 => 44.9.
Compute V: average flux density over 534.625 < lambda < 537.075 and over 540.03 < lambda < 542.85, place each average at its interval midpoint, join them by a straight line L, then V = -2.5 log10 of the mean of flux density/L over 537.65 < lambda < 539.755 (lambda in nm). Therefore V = -0.04 mag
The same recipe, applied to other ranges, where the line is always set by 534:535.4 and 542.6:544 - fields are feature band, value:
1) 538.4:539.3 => 0.020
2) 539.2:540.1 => -0.063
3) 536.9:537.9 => -0.037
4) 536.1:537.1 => 0.039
